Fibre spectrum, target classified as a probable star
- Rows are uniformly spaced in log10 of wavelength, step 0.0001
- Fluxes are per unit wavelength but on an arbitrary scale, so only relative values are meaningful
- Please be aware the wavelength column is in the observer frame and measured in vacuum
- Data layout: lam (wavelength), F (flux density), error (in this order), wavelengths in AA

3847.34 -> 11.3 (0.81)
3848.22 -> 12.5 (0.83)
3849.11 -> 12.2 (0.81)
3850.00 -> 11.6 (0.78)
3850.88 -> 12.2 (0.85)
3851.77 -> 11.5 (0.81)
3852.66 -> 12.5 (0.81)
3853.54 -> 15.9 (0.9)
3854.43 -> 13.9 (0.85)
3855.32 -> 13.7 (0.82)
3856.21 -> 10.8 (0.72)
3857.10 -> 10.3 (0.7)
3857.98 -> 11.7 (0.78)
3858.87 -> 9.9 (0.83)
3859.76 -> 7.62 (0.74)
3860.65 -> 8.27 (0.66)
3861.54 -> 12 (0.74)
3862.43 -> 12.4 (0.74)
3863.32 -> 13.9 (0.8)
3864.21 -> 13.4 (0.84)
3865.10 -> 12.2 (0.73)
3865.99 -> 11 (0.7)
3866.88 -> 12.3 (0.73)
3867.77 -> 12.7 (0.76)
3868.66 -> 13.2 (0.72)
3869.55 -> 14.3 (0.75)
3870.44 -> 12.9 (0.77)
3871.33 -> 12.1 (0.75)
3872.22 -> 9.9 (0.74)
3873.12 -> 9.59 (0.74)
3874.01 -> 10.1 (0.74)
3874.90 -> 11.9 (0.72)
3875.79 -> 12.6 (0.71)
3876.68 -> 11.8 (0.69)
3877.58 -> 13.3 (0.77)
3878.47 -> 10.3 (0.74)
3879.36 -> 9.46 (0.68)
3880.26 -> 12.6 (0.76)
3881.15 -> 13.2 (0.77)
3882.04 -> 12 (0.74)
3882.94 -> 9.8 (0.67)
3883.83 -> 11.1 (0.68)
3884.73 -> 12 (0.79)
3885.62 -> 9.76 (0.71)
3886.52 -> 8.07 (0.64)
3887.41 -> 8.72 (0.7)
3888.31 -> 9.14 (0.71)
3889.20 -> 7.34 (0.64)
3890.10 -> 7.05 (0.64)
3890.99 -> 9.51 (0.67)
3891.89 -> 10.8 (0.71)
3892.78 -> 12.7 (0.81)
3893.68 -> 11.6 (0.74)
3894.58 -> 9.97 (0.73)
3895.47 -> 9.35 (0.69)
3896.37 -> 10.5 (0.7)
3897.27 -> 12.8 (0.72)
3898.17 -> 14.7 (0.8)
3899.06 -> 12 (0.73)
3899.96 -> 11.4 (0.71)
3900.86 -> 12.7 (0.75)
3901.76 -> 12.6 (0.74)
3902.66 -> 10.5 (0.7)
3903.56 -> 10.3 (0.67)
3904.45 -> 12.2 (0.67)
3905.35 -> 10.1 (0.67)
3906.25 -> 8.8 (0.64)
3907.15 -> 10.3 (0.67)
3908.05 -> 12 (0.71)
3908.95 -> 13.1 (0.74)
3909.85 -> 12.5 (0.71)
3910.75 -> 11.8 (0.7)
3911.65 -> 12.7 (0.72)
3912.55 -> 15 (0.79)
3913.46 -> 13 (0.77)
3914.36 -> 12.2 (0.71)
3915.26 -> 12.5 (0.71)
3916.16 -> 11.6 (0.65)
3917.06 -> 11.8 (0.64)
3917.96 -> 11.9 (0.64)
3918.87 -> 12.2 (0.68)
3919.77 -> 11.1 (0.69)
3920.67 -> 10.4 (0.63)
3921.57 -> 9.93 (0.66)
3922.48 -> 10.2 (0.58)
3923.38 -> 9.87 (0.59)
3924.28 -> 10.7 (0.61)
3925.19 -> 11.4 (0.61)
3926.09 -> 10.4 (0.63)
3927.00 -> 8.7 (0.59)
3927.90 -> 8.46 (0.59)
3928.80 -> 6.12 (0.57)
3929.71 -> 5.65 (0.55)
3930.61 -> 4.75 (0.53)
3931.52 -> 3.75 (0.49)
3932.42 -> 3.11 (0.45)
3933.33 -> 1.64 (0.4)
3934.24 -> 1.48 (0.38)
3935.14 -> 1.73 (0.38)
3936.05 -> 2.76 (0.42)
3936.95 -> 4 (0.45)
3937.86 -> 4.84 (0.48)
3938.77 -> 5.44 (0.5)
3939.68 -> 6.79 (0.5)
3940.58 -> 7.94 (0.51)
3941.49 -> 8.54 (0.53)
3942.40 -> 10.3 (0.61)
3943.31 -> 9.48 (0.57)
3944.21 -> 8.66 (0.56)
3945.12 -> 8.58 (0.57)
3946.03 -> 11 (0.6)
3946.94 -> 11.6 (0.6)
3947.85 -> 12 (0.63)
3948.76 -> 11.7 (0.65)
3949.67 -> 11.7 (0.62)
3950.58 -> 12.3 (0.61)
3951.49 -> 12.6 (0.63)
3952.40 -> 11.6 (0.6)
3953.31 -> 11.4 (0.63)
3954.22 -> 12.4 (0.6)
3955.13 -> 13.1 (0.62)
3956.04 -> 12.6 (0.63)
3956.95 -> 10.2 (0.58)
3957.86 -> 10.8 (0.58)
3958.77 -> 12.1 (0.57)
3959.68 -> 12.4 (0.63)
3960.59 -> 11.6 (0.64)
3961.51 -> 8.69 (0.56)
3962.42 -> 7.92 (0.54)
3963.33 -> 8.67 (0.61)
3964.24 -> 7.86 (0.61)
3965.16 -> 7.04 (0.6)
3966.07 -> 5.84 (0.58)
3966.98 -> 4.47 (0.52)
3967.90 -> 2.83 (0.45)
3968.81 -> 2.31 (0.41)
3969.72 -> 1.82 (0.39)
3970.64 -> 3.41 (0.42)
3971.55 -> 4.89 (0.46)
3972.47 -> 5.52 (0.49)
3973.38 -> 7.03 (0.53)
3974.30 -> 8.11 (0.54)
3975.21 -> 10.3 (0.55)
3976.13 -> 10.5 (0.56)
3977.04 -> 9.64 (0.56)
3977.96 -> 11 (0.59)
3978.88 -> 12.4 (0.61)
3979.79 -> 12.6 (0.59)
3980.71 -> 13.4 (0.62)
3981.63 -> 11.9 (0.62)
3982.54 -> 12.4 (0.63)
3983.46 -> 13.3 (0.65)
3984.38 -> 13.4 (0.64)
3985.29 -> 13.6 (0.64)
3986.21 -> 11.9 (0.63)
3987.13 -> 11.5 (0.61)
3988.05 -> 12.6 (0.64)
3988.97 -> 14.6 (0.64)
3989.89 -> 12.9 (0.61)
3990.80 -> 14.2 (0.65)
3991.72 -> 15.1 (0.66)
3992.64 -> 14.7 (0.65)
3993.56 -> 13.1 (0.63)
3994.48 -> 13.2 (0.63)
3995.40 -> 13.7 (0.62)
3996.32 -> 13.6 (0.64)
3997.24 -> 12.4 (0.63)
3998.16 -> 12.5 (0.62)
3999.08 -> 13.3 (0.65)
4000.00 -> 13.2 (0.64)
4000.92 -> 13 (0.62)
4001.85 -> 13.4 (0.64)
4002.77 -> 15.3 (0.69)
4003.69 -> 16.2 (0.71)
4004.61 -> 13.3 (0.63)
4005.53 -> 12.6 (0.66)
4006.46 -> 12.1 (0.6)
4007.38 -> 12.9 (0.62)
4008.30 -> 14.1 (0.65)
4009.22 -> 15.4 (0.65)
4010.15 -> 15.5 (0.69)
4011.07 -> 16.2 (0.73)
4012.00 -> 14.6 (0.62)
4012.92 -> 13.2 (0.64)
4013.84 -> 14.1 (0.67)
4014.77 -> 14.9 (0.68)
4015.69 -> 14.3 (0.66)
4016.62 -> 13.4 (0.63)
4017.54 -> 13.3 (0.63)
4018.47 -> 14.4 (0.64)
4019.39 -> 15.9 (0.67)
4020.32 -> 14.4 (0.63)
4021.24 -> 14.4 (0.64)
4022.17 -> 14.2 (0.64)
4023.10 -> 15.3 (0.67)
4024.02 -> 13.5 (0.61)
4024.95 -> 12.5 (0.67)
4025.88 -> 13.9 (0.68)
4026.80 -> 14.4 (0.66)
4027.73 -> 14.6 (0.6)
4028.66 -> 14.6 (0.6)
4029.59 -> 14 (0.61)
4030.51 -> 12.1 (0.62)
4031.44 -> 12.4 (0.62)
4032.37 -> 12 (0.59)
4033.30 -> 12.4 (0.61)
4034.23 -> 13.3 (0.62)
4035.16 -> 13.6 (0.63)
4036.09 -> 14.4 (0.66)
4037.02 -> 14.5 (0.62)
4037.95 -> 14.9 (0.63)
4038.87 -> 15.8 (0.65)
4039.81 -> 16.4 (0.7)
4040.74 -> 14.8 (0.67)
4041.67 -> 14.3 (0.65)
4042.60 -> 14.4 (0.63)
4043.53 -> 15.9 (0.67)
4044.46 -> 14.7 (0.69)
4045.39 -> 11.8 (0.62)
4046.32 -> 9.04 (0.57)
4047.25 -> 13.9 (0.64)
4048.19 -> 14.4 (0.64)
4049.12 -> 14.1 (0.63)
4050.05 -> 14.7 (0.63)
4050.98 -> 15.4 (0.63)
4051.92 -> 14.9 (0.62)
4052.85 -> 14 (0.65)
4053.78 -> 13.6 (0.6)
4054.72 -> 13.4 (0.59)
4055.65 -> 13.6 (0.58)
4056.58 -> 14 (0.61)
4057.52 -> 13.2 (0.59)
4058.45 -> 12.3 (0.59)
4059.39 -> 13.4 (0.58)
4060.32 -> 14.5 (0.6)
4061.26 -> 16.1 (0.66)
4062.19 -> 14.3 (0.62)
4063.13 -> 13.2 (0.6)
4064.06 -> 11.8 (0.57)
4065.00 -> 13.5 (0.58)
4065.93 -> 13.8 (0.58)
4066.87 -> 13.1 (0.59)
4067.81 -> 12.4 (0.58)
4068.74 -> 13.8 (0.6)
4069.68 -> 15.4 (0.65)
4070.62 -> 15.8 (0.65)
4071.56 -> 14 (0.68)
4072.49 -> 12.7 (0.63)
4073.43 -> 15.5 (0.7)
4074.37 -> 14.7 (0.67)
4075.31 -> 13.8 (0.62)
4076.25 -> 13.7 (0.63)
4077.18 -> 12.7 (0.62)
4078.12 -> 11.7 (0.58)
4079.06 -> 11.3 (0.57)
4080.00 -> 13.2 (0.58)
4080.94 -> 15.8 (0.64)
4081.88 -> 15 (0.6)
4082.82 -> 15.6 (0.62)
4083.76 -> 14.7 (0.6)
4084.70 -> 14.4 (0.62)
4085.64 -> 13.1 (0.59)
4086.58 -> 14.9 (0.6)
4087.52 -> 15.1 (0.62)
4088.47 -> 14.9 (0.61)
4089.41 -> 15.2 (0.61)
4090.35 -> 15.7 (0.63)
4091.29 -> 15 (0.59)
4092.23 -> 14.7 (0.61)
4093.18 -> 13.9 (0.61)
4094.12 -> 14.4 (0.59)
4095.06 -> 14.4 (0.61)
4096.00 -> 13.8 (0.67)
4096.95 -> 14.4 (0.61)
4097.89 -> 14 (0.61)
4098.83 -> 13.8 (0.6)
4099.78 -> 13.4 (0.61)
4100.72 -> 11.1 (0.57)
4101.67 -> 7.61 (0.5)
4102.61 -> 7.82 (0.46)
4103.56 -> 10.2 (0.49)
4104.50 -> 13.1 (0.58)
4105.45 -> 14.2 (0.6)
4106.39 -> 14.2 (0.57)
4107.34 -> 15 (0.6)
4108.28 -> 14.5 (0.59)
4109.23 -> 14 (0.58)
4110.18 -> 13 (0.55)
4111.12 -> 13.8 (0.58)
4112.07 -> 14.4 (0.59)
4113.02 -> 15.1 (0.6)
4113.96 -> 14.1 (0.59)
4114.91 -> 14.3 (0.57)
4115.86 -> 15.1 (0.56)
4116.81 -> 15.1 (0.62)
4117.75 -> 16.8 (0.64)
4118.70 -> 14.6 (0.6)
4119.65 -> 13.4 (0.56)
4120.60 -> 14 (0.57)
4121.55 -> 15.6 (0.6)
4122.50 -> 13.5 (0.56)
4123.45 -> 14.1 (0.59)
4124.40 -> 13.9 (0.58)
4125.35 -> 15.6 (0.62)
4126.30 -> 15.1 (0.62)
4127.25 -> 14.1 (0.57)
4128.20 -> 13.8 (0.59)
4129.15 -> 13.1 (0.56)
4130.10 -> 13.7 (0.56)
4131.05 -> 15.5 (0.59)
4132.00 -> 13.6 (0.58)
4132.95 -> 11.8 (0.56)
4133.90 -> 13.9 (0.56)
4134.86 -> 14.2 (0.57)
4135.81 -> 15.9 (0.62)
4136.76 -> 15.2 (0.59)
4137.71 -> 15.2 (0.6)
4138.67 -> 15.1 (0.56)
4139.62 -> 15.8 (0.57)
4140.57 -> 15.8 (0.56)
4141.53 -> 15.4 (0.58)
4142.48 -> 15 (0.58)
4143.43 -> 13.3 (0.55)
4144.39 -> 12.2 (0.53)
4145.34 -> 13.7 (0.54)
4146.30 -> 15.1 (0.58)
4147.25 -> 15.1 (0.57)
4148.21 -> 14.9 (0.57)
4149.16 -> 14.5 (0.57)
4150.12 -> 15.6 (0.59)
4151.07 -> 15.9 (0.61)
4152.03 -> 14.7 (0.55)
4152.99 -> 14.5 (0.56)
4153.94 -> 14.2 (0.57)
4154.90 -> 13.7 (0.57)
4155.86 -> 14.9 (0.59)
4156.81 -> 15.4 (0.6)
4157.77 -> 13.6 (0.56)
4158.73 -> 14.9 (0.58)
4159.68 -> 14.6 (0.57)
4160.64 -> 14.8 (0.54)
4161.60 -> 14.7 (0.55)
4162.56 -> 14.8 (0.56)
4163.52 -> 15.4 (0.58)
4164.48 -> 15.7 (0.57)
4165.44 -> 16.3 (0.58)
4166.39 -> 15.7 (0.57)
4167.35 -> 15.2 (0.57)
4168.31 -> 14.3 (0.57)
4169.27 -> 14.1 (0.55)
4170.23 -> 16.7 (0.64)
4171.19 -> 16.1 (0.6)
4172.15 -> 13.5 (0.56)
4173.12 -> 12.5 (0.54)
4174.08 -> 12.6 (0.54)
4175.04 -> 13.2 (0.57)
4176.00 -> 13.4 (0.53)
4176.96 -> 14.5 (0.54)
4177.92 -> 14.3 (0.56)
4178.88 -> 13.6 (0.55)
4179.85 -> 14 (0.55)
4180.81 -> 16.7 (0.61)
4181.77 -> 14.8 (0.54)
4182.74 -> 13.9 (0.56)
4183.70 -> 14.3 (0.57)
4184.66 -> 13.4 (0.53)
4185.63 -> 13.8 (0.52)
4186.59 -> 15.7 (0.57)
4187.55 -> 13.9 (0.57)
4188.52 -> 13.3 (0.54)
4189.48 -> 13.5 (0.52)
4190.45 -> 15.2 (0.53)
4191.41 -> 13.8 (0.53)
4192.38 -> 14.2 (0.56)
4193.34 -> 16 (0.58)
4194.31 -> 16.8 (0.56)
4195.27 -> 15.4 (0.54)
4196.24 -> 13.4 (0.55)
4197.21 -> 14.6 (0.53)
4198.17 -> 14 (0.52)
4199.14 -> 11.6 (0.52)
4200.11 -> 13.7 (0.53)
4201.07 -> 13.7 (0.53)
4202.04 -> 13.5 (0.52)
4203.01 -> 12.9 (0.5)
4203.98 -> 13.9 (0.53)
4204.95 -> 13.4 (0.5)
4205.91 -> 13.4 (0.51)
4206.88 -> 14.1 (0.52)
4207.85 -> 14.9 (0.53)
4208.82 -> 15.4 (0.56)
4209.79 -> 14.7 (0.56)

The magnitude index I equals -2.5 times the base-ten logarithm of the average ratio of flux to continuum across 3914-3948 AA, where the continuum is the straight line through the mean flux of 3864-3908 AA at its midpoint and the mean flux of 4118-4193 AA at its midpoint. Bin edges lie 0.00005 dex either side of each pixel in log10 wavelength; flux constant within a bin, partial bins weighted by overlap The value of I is 0.38 mag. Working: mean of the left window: 11.2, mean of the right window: 14.5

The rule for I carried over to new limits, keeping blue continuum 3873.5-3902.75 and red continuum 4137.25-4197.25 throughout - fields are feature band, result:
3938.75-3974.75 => 0.313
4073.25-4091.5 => -0.060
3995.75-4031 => -0.112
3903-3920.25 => -0.054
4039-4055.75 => -0.086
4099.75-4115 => 0.078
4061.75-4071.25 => -0.033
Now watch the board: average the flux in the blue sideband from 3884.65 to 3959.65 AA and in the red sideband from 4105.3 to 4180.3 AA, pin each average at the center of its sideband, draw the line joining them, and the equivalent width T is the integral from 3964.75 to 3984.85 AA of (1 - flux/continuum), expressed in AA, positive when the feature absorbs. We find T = 4.9 AA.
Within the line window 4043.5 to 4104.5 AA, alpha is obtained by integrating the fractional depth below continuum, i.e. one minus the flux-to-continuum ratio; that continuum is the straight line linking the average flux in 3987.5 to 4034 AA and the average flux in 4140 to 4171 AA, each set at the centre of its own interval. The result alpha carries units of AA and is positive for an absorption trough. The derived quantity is 2.56 AA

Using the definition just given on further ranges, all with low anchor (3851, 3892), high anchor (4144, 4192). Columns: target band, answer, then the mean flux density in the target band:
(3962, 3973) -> 6.3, 5.22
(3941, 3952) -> 1.3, 10.7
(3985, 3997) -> -0.8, 13.4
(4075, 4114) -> 0.1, 13.7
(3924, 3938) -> 7.5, 5.54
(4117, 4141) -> -0.8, 14.5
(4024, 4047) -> -1.3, 13.8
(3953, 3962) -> 0.5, 11.5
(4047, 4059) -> -0.6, 14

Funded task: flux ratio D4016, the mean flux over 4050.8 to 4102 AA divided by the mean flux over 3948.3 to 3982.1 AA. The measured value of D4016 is 1.5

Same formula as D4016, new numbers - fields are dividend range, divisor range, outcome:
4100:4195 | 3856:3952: 1.40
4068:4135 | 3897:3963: 1.41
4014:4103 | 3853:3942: 1.35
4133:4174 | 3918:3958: 1.69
